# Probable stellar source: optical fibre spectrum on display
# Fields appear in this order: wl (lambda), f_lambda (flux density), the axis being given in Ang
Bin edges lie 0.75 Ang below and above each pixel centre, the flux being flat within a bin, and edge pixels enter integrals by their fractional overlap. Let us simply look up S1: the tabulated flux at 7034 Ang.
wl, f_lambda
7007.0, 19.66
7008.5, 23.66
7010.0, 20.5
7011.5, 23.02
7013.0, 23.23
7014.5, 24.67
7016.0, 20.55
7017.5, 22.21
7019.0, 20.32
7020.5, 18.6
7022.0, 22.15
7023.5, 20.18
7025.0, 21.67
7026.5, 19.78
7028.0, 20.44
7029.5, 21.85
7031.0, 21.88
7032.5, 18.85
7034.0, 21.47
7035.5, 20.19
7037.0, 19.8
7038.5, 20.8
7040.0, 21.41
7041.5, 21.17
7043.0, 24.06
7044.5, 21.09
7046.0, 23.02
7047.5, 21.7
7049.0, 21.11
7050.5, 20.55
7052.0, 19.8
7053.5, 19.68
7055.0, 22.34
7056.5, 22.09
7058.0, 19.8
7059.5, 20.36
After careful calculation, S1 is 21.47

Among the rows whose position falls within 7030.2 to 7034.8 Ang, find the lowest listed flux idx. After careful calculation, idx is 18.85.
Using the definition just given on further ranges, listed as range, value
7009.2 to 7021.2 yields 18.6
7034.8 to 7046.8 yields 19.8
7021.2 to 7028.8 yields 19.78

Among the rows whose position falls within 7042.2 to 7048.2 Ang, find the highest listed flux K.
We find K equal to 24.06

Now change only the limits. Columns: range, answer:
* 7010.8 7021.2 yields 24.67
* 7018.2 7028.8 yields 22.15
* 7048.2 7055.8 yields 22.34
